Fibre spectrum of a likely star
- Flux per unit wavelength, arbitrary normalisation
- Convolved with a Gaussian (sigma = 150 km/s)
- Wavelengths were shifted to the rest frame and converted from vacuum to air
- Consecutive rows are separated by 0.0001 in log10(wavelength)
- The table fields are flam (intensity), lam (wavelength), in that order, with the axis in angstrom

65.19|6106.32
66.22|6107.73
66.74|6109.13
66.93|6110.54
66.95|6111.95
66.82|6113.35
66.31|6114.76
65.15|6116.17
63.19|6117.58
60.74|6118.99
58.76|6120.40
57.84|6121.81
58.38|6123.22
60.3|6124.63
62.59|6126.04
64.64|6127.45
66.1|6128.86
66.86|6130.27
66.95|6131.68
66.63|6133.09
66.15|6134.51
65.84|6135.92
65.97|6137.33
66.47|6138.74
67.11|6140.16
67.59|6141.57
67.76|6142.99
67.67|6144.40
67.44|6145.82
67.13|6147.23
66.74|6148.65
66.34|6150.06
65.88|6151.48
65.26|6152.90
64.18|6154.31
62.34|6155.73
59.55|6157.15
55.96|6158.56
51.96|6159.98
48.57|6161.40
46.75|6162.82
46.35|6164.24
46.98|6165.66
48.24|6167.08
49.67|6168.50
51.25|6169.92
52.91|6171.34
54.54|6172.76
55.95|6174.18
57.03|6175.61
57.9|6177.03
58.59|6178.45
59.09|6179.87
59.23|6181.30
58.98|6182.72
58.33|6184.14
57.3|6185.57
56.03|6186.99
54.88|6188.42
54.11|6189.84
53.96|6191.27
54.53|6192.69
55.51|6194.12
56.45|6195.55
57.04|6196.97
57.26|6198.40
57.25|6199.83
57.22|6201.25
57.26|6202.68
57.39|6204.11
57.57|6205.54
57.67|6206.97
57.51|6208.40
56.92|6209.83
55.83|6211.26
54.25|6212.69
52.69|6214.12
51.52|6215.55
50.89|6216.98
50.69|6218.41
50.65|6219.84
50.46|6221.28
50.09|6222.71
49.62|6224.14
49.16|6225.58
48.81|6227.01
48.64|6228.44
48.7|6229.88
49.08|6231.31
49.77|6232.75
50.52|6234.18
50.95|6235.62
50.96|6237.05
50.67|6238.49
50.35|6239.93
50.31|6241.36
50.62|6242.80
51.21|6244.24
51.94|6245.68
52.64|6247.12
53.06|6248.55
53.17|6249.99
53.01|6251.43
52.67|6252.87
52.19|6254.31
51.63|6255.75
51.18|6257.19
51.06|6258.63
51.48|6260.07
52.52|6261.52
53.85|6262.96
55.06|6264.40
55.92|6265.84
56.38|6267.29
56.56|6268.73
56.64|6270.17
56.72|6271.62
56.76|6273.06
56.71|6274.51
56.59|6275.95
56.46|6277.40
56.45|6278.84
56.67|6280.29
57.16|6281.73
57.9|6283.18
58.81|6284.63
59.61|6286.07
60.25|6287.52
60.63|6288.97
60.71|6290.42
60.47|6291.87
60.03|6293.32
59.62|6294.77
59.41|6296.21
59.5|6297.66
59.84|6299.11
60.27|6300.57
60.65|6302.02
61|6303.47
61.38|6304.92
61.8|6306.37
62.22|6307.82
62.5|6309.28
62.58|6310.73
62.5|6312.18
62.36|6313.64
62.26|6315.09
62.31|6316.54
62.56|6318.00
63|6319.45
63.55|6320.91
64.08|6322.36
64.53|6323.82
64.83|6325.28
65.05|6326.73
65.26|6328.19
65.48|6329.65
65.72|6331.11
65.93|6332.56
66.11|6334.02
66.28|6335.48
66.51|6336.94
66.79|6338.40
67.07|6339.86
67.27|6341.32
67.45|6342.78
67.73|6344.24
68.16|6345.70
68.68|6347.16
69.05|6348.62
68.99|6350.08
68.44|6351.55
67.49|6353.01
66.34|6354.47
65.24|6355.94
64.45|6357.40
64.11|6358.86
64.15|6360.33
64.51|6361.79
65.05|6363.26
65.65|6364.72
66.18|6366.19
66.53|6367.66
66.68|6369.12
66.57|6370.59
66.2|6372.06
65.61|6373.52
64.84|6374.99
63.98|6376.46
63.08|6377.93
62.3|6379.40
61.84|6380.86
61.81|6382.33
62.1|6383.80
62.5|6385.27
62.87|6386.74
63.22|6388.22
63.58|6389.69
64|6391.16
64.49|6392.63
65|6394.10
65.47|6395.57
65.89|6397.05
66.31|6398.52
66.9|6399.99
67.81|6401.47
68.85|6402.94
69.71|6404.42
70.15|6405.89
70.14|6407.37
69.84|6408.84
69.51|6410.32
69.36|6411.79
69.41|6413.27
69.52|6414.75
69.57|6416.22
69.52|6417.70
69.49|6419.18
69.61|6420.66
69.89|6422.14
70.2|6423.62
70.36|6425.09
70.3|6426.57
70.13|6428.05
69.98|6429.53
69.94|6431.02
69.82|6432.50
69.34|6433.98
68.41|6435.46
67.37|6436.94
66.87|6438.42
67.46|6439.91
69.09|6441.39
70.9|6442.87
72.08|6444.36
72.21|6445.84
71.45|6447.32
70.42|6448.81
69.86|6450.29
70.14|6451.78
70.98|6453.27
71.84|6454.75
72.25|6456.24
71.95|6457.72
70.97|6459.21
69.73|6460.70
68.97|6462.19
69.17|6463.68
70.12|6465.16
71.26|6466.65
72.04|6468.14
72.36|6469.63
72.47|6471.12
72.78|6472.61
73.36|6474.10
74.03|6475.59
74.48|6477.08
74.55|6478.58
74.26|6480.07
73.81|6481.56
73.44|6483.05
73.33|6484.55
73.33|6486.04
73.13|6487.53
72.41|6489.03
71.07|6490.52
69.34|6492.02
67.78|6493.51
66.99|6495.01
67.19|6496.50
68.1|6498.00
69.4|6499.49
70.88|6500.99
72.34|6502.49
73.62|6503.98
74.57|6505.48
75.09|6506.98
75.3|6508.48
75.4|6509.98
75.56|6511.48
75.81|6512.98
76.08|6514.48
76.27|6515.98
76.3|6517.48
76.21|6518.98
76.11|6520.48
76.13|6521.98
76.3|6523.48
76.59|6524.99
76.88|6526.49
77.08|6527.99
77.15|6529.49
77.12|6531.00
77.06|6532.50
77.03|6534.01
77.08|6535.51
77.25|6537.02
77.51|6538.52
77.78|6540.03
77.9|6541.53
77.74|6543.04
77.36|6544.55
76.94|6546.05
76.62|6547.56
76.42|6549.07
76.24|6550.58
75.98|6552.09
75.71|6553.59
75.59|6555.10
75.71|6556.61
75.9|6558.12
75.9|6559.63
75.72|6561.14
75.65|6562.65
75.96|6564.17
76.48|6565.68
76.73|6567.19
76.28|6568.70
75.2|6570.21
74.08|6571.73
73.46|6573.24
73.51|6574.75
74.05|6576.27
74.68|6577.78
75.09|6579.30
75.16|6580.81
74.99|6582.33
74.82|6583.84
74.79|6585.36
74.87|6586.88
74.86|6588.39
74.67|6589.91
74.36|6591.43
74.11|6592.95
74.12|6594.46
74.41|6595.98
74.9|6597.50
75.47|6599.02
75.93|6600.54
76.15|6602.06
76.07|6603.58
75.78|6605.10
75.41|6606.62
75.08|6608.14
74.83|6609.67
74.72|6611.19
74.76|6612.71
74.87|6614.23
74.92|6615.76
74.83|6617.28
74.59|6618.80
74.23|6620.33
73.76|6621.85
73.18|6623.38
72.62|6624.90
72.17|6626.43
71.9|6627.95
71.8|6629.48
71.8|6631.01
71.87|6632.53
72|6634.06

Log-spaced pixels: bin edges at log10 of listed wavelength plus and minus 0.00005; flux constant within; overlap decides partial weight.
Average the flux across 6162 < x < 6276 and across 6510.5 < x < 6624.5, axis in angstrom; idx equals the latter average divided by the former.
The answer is 1.41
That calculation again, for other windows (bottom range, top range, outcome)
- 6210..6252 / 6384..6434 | 1.33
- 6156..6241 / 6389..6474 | 1.30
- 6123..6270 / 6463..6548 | 1.32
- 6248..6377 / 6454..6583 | 1.21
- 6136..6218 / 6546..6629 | 1.30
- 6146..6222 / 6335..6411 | 1.18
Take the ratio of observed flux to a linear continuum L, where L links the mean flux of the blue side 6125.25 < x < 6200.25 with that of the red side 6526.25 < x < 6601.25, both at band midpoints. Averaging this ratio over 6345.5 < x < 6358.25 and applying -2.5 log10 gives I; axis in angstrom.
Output 0.00 mag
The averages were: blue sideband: 59.3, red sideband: 75.8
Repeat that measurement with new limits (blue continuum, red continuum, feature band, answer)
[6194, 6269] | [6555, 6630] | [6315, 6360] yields -0.11 mag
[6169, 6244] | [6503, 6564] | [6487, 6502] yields 0.06 mag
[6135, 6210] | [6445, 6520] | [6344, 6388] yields 0.03 mag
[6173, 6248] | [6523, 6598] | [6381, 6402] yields 0.02 mag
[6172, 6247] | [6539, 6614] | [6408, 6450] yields -0.05 mag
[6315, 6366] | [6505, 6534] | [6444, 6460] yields 0.01 mag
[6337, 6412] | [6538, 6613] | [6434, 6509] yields -0.01 mag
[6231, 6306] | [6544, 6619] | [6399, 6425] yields -0.08 mag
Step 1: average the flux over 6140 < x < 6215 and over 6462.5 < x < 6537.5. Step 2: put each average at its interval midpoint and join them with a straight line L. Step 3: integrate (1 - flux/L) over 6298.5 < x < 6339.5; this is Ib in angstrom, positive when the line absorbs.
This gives 0.7 angstrom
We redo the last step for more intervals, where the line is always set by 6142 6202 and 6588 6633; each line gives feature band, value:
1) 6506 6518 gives -0.88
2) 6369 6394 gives 0.63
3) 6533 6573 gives -2.39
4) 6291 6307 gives 0.50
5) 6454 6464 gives -0.34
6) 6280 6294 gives 0.58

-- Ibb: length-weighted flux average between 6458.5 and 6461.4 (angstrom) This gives 70.3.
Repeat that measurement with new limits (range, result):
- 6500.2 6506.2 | 72.8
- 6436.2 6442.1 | 67.7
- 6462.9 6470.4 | 71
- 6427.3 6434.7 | 69.8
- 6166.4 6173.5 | 51.4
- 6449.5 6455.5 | 70.7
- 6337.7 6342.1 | 67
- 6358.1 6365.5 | 64.7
